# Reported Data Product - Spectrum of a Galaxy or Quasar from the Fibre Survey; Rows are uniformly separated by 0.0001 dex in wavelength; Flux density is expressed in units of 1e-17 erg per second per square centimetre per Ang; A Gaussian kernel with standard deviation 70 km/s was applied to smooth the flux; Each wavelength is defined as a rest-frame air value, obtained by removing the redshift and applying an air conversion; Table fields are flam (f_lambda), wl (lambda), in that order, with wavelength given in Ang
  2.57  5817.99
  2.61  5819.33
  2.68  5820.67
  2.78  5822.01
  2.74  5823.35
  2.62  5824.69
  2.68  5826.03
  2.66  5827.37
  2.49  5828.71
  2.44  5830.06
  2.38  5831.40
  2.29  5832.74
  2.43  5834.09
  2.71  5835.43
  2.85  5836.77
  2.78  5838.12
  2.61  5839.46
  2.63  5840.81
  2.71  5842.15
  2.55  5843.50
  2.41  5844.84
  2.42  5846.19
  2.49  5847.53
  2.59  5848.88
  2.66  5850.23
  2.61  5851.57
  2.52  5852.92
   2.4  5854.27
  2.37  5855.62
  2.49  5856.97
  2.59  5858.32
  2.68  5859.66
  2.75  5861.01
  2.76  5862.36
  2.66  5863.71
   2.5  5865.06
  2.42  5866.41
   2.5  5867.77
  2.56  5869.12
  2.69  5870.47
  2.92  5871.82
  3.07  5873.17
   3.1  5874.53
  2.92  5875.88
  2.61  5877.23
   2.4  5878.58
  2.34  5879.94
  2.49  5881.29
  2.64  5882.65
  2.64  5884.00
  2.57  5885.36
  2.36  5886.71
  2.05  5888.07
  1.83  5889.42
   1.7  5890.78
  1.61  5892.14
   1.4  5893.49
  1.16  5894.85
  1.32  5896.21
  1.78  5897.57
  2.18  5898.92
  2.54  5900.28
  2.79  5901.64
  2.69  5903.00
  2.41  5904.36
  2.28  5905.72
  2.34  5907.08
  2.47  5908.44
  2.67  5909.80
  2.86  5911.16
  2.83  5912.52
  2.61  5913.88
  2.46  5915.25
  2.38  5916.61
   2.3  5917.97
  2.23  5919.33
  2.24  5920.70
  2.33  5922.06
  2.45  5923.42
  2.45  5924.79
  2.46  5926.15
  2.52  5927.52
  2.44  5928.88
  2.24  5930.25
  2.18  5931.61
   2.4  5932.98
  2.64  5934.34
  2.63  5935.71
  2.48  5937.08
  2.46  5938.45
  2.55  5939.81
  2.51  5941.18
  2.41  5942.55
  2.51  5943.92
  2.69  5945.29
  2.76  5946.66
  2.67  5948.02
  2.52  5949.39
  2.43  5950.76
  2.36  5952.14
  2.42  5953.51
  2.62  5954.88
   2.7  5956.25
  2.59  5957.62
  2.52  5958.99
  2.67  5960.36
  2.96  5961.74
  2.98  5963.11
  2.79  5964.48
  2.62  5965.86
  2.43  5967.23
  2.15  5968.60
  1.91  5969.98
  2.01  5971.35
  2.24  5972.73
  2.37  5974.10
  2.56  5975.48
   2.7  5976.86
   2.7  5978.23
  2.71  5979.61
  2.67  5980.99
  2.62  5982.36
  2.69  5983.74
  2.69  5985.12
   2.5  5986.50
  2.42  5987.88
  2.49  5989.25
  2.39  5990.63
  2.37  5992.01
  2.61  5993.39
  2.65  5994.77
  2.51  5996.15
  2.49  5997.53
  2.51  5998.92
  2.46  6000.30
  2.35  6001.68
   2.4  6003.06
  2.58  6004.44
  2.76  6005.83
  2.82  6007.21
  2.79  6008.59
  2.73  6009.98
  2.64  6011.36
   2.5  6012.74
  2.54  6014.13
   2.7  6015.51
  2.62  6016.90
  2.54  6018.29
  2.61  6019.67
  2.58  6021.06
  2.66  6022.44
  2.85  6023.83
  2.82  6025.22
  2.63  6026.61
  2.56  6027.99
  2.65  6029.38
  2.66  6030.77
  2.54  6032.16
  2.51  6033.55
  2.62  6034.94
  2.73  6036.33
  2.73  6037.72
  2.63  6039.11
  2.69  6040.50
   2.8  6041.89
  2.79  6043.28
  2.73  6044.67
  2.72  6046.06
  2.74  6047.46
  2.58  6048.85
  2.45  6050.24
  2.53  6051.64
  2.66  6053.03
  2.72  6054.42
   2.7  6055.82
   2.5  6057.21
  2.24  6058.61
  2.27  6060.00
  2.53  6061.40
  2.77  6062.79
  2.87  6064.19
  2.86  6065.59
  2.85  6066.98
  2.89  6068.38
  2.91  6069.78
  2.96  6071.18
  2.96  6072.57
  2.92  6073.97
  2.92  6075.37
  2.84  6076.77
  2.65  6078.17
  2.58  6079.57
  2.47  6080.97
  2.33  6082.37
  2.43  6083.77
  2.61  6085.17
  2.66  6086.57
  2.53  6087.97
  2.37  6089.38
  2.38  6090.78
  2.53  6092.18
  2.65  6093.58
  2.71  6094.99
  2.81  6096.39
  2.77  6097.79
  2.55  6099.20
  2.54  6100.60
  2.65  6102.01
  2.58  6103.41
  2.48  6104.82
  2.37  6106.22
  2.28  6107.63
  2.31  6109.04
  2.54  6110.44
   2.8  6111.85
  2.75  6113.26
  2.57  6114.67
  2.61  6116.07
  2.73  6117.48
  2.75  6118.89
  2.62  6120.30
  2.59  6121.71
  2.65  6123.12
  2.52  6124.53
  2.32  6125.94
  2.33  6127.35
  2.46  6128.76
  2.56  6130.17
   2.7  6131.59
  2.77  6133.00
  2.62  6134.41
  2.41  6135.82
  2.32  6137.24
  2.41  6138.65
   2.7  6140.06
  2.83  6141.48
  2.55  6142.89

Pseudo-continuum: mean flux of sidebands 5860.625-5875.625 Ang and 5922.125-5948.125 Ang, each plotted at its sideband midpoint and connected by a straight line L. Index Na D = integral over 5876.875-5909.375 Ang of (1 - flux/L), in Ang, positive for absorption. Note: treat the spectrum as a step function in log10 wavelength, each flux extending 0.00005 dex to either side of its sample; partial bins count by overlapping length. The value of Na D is 5.5 Ang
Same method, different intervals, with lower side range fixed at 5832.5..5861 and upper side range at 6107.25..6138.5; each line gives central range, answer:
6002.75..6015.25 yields -0.4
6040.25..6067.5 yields -1.0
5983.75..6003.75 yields 0.5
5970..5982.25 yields 0.4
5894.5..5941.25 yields 3.3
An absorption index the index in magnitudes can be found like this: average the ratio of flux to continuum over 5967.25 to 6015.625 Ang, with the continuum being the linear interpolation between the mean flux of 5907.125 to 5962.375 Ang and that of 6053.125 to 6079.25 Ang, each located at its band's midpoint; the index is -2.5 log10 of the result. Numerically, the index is 0.039 mag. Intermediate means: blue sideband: 2.51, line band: 2.52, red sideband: 2.74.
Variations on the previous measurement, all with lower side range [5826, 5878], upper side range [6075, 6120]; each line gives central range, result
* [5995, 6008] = 0.02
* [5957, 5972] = 0.04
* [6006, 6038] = -0.03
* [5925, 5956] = 0.04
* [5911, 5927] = 0.06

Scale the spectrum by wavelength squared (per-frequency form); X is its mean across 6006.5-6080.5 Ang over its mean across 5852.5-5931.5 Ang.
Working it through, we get 1.17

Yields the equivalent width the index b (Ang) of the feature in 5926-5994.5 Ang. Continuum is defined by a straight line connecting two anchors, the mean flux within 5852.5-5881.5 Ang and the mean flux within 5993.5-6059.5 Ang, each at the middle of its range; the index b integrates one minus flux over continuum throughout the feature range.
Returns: 2.69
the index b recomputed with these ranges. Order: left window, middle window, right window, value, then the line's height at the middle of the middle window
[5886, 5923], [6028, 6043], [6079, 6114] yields -1.3 Ang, 2.44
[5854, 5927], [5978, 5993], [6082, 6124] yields -0.5 Ang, 2.48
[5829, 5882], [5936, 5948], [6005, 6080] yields 0.4 Ang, 2.64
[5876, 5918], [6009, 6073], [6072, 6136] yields -4.3 Ang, 2.5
